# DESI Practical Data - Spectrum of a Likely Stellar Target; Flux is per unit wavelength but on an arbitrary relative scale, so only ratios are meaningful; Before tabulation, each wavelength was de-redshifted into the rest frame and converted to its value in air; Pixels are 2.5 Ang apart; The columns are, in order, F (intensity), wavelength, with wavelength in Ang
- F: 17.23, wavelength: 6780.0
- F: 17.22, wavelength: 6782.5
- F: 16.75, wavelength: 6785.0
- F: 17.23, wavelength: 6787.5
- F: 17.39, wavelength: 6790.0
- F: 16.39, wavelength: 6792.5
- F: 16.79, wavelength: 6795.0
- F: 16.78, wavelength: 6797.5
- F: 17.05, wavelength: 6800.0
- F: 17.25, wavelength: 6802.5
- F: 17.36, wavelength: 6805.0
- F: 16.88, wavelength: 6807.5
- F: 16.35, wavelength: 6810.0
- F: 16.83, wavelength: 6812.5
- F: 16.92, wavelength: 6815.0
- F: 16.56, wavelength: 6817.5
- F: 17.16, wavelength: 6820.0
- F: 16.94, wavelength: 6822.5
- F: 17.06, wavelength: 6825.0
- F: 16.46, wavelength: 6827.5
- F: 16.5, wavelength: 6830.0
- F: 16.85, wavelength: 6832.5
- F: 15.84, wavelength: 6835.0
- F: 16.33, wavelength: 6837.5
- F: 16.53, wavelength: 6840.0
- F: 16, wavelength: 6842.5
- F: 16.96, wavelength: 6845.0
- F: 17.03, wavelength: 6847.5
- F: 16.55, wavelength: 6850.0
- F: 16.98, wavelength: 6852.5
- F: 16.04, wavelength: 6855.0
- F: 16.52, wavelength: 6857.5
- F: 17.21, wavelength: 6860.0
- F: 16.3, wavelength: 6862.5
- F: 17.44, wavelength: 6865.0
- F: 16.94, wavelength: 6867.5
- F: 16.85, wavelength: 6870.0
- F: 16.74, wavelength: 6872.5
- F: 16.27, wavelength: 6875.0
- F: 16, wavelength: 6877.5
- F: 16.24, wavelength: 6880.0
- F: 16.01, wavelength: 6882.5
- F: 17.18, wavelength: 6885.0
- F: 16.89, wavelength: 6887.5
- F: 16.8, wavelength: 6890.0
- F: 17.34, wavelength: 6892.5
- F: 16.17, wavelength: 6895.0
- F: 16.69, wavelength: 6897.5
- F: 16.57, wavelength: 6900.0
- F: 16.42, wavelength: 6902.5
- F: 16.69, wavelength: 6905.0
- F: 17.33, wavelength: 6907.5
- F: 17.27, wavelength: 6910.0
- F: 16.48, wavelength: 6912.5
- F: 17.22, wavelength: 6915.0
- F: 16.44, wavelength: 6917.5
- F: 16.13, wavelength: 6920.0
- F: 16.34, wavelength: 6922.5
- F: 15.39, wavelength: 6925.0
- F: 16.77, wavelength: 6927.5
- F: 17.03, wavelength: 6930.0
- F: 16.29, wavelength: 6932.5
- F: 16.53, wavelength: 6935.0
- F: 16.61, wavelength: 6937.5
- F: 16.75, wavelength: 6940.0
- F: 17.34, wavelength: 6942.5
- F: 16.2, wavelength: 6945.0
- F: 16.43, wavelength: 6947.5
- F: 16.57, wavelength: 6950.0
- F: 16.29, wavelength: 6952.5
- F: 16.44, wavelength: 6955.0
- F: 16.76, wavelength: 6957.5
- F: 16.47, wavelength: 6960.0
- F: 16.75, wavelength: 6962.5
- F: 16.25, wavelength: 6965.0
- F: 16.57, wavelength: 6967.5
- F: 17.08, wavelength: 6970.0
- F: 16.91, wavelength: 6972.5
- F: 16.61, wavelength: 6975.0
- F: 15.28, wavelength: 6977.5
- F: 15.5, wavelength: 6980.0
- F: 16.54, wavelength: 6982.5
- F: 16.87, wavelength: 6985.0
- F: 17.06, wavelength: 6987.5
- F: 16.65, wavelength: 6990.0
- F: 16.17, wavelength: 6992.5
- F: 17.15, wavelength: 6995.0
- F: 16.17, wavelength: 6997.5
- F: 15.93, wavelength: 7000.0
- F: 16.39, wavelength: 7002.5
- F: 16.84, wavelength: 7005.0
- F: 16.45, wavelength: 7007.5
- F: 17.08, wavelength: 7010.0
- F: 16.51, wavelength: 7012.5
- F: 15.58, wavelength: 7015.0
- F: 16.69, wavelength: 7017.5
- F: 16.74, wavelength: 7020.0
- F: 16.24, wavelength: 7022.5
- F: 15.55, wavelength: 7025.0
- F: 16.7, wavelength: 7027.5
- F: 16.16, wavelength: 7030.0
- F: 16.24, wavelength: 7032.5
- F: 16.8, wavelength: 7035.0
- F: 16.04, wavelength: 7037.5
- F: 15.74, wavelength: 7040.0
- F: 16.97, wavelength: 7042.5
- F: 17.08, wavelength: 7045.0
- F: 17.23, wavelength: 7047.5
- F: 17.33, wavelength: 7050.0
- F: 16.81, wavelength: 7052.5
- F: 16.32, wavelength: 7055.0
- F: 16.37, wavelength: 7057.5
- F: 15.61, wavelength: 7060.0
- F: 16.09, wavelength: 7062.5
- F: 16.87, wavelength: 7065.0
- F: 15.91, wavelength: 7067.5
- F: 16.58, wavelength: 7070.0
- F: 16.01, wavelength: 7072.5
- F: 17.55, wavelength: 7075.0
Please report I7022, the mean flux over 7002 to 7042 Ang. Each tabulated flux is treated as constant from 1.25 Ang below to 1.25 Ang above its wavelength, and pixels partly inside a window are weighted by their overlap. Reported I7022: 16.4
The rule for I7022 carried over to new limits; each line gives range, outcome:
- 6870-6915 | 16.7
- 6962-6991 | 16.5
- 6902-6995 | 16.6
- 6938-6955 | 16.6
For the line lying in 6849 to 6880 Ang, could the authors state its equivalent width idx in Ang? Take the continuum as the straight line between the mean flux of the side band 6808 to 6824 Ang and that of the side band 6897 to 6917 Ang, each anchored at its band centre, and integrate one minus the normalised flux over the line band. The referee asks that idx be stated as 0.3 Ang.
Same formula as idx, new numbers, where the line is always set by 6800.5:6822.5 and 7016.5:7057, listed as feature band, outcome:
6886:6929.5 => 0.3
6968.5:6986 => 0.3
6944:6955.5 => 0.2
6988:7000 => 0.1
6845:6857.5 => 0.1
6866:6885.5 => 0.3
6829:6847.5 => 0.4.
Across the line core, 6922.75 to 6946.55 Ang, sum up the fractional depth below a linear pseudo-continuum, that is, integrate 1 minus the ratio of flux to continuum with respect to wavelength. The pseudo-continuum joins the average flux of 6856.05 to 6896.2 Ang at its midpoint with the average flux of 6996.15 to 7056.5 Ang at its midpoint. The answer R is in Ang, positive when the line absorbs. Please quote 0.1 Ang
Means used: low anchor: 16.7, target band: 16.5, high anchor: 16.5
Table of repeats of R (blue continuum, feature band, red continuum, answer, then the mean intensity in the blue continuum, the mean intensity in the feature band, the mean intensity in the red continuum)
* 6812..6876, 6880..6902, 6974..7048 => -0.1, 16.7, 16.7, 16.4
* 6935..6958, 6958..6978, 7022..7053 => 0.0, 16.6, 16.5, 16.5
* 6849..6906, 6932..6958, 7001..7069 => 0.0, 16.6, 16.6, 16.5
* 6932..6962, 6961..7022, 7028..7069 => 0.2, 16.6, 16.5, 16.5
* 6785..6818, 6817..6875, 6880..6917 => 0.6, 16.9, 16.7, 16.8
